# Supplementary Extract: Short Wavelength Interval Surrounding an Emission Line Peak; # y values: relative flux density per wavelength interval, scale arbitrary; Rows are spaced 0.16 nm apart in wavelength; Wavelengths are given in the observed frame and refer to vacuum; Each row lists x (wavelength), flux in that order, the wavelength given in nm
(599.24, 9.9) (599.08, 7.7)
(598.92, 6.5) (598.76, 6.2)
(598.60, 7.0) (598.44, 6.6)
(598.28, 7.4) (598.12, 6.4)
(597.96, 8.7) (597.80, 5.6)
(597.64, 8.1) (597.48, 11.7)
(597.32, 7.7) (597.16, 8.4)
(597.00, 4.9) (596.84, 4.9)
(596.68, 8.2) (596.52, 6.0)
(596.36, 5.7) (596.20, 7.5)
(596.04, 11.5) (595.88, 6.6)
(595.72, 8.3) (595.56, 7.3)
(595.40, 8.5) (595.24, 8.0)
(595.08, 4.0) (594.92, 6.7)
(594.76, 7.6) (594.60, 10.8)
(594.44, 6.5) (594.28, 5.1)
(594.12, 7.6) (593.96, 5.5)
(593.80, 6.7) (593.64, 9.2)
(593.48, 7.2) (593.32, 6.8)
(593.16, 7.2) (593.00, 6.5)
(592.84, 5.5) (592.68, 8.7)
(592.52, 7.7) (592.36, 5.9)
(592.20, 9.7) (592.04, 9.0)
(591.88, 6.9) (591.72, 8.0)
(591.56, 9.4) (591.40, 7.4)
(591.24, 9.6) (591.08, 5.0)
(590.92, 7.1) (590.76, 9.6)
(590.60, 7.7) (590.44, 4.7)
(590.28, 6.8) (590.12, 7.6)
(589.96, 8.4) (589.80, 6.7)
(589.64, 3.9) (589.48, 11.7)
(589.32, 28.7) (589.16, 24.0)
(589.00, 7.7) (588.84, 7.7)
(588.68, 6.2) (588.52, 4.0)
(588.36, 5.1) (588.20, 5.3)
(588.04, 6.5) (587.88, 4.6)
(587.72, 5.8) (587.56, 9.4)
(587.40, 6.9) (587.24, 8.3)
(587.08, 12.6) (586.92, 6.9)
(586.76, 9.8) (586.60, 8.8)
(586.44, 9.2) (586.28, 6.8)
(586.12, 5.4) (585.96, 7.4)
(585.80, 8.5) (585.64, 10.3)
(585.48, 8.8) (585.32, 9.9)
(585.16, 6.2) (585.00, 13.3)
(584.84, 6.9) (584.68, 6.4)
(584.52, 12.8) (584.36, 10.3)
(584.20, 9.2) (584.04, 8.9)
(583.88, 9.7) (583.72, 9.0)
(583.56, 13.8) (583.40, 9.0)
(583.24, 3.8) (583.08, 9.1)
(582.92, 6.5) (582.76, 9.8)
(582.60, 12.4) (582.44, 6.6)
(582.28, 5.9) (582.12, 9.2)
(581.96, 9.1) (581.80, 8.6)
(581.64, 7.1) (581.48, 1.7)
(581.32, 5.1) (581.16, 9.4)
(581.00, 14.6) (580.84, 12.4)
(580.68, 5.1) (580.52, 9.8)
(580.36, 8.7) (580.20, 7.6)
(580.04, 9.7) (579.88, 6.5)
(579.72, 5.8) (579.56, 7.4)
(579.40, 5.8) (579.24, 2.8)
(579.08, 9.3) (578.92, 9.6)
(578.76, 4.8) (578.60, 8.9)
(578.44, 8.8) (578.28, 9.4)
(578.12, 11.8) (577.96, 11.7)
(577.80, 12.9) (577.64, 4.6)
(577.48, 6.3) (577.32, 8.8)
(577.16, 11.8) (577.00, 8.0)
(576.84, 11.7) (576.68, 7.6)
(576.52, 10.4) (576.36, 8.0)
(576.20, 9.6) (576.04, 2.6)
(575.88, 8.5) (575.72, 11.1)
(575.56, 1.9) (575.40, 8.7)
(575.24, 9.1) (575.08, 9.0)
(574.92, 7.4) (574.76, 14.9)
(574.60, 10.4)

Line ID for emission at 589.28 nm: H-beta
